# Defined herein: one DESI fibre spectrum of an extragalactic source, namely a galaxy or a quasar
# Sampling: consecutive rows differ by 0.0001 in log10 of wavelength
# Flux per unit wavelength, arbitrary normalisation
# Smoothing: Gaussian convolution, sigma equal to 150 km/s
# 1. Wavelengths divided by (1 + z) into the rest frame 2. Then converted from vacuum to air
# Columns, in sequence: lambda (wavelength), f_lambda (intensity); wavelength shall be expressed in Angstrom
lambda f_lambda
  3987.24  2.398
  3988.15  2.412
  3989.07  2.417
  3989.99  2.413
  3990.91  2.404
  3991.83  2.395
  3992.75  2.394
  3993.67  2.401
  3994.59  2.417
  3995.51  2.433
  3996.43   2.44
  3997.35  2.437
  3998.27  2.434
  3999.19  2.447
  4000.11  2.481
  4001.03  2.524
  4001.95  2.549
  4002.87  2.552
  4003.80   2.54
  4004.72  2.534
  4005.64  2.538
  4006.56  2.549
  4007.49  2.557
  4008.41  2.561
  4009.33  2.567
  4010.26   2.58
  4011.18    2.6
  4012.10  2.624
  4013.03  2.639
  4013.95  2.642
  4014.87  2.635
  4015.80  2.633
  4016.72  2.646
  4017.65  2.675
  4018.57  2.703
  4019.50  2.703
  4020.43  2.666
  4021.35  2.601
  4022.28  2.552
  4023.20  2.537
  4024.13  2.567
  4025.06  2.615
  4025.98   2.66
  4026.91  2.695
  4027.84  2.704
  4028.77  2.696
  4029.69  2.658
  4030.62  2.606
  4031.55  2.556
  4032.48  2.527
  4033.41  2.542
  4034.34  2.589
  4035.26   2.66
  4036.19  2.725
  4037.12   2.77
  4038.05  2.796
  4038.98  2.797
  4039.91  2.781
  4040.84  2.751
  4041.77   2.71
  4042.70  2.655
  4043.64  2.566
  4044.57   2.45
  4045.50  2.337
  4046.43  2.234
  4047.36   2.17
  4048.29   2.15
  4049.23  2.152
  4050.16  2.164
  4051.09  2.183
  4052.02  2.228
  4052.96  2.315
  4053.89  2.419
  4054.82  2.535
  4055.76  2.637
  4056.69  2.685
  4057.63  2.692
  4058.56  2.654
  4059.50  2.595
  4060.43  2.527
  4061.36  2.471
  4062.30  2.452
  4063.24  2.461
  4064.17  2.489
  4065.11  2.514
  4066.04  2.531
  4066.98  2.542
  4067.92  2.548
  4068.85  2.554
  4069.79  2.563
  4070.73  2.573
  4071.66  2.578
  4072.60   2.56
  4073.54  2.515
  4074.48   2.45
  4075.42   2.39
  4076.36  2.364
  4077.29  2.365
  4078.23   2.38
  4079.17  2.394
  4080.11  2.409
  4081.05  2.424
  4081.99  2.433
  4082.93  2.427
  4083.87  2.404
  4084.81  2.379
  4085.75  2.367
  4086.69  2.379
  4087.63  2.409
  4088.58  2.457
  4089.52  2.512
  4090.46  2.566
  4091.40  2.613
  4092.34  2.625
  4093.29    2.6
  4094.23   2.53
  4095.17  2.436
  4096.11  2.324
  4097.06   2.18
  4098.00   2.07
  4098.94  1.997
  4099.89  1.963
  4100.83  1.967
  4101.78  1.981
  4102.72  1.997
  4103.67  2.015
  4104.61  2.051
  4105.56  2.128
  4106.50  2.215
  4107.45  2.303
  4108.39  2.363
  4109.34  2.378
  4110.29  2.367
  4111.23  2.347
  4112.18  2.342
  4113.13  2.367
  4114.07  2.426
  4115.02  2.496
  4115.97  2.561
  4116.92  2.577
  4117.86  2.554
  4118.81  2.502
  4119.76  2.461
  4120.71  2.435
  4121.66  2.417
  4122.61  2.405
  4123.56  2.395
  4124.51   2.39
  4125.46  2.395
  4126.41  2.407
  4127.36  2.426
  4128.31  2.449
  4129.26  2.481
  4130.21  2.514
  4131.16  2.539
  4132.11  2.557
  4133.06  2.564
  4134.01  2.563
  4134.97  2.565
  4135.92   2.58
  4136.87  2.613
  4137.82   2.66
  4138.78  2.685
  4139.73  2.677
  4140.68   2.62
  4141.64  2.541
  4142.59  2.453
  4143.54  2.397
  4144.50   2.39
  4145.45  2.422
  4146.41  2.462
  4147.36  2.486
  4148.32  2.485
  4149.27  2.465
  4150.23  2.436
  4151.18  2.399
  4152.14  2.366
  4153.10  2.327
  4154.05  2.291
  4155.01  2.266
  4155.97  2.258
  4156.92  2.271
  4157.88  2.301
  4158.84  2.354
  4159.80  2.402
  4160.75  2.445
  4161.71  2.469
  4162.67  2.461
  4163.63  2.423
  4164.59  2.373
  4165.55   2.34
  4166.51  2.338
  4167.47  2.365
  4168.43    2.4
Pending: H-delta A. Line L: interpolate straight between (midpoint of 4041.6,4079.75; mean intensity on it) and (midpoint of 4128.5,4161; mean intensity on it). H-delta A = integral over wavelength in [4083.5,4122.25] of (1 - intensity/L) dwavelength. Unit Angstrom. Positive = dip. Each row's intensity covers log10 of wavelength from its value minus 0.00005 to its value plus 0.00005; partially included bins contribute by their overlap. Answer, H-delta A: 1.9 Angstrom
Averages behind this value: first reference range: 2.46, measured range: 2.34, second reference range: 2.47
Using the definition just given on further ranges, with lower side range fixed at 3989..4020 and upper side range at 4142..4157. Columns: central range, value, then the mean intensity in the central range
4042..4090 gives 0.5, 2.45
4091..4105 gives 1.3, 2.22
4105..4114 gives 0.4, 2.32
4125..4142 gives -1.0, 2.55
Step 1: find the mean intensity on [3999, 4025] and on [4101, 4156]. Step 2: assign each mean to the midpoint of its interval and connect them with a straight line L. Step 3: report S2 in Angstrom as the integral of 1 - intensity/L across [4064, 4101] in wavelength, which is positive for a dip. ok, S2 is 0.92 Angstrom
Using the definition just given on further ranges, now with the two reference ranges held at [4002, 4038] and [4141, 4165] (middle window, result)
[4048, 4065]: 0.79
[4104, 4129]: 0.70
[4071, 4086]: 0.54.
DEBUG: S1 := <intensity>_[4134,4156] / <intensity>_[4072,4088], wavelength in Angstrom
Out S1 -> 1.0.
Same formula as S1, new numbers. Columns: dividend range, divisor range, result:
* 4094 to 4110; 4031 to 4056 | 0.87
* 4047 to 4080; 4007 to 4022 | 0.93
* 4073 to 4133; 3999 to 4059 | 0.93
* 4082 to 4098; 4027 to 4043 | 0.91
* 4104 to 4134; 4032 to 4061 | 0.96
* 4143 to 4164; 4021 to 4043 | 0.90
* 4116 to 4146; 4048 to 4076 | 1.01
